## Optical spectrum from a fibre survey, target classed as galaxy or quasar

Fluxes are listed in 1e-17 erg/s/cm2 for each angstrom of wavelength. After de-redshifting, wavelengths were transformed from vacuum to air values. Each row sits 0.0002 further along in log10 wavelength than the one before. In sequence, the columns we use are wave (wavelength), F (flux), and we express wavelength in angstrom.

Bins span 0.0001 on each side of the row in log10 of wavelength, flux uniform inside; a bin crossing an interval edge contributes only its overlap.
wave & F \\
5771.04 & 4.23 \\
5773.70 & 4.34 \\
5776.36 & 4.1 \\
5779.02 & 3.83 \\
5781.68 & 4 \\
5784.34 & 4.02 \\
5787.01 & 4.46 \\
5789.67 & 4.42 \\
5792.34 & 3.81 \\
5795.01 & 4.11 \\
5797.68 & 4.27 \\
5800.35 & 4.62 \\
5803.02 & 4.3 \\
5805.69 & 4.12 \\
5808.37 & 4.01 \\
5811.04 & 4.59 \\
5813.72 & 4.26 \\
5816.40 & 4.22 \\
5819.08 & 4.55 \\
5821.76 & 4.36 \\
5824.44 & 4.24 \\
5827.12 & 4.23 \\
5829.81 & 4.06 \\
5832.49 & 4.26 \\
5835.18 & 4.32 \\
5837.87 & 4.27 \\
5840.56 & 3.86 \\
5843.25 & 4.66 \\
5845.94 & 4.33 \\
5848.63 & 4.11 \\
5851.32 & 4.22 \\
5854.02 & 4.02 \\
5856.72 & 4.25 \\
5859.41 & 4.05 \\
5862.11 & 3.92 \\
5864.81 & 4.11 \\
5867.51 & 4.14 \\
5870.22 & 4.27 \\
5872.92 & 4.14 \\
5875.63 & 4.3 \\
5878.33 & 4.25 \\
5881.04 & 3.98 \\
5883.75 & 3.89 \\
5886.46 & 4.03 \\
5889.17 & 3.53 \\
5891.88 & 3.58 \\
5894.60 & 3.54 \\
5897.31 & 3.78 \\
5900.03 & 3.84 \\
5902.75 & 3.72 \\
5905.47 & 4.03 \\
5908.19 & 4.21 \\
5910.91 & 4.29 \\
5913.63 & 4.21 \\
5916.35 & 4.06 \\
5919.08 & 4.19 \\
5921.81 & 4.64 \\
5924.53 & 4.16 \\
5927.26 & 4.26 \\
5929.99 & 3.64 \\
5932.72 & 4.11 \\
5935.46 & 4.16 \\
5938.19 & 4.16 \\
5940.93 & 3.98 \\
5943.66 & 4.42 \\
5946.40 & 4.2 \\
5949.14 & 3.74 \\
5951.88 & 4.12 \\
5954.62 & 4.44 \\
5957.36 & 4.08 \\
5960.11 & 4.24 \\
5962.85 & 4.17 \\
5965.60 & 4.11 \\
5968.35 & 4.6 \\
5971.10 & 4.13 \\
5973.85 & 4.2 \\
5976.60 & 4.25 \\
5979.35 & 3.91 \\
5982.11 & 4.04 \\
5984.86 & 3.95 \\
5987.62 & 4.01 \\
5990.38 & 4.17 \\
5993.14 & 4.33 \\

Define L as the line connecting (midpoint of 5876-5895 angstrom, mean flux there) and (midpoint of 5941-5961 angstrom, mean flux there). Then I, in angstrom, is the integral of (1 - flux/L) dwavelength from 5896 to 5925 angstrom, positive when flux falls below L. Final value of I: -0.9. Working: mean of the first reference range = 3.87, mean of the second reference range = 4.16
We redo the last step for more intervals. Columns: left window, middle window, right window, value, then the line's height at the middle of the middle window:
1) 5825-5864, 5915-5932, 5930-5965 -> -0.1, 4.14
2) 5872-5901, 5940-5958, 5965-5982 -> -0.2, 4.11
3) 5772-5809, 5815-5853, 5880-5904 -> -2.5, 4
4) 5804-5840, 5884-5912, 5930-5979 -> 2.3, 4.2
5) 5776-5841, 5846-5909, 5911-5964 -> 2.8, 4.19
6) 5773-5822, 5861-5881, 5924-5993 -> 0.2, 4.18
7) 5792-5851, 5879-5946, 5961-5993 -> 2.7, 4.19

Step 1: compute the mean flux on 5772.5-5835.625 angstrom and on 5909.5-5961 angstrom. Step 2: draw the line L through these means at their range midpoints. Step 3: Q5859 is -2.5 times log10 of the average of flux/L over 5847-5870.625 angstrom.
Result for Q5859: 0.02 mag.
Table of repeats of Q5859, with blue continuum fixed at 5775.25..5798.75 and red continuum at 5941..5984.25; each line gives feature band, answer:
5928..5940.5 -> 0.04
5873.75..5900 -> 0.07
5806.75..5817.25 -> -0.04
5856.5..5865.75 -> 0.02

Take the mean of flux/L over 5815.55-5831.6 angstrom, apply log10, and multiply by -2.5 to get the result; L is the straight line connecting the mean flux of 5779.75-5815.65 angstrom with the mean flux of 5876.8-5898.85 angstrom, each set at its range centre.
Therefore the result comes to -0.04 mag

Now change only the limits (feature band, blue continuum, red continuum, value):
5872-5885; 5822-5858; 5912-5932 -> 0.02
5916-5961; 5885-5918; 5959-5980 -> -0.02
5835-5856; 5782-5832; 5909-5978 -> 0.00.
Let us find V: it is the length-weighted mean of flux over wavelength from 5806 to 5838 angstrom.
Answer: 4.28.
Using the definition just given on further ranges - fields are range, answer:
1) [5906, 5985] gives 4.16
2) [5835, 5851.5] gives 4.25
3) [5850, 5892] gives 4.06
